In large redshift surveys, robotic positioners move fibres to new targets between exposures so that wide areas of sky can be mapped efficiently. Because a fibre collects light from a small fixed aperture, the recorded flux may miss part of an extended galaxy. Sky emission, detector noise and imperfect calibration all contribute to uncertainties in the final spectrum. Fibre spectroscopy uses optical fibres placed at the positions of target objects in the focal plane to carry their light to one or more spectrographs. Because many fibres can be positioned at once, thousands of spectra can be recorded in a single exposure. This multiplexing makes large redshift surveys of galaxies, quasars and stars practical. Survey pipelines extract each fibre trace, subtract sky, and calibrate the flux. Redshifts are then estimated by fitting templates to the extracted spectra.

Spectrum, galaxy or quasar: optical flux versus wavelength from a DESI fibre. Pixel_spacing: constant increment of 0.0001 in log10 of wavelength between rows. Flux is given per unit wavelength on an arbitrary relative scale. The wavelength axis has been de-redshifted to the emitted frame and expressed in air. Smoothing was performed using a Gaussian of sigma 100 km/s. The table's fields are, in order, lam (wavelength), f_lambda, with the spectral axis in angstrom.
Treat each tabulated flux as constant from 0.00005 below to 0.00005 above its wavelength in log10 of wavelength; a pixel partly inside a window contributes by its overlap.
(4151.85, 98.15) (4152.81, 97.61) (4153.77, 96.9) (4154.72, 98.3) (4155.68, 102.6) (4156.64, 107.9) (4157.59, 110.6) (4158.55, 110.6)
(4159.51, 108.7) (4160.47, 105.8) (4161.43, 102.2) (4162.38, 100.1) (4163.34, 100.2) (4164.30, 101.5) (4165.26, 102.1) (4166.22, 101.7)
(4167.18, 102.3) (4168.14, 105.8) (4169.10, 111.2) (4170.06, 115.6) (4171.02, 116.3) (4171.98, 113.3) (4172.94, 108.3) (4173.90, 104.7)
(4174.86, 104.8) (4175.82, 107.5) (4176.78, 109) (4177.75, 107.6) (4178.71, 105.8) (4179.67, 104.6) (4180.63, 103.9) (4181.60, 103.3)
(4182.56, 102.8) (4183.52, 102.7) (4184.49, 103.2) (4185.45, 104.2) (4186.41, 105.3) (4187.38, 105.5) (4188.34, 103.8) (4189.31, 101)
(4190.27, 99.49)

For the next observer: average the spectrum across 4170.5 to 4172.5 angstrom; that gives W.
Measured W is 115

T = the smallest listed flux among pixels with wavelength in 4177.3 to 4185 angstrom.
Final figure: 102.7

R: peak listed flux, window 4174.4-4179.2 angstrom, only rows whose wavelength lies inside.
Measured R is 109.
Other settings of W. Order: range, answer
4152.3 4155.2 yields 97.5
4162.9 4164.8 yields 101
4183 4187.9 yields 104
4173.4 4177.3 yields 106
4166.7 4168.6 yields 104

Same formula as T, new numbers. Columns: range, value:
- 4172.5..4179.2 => 104.7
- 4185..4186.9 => 104.2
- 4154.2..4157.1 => 98.3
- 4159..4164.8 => 100.1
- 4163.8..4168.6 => 101.5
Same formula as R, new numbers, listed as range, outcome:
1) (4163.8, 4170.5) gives 115.6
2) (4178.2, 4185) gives 105.8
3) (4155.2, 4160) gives 110.6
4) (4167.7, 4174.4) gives 116.3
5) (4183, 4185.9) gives 104.2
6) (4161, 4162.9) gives 102.2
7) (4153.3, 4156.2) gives 102.6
